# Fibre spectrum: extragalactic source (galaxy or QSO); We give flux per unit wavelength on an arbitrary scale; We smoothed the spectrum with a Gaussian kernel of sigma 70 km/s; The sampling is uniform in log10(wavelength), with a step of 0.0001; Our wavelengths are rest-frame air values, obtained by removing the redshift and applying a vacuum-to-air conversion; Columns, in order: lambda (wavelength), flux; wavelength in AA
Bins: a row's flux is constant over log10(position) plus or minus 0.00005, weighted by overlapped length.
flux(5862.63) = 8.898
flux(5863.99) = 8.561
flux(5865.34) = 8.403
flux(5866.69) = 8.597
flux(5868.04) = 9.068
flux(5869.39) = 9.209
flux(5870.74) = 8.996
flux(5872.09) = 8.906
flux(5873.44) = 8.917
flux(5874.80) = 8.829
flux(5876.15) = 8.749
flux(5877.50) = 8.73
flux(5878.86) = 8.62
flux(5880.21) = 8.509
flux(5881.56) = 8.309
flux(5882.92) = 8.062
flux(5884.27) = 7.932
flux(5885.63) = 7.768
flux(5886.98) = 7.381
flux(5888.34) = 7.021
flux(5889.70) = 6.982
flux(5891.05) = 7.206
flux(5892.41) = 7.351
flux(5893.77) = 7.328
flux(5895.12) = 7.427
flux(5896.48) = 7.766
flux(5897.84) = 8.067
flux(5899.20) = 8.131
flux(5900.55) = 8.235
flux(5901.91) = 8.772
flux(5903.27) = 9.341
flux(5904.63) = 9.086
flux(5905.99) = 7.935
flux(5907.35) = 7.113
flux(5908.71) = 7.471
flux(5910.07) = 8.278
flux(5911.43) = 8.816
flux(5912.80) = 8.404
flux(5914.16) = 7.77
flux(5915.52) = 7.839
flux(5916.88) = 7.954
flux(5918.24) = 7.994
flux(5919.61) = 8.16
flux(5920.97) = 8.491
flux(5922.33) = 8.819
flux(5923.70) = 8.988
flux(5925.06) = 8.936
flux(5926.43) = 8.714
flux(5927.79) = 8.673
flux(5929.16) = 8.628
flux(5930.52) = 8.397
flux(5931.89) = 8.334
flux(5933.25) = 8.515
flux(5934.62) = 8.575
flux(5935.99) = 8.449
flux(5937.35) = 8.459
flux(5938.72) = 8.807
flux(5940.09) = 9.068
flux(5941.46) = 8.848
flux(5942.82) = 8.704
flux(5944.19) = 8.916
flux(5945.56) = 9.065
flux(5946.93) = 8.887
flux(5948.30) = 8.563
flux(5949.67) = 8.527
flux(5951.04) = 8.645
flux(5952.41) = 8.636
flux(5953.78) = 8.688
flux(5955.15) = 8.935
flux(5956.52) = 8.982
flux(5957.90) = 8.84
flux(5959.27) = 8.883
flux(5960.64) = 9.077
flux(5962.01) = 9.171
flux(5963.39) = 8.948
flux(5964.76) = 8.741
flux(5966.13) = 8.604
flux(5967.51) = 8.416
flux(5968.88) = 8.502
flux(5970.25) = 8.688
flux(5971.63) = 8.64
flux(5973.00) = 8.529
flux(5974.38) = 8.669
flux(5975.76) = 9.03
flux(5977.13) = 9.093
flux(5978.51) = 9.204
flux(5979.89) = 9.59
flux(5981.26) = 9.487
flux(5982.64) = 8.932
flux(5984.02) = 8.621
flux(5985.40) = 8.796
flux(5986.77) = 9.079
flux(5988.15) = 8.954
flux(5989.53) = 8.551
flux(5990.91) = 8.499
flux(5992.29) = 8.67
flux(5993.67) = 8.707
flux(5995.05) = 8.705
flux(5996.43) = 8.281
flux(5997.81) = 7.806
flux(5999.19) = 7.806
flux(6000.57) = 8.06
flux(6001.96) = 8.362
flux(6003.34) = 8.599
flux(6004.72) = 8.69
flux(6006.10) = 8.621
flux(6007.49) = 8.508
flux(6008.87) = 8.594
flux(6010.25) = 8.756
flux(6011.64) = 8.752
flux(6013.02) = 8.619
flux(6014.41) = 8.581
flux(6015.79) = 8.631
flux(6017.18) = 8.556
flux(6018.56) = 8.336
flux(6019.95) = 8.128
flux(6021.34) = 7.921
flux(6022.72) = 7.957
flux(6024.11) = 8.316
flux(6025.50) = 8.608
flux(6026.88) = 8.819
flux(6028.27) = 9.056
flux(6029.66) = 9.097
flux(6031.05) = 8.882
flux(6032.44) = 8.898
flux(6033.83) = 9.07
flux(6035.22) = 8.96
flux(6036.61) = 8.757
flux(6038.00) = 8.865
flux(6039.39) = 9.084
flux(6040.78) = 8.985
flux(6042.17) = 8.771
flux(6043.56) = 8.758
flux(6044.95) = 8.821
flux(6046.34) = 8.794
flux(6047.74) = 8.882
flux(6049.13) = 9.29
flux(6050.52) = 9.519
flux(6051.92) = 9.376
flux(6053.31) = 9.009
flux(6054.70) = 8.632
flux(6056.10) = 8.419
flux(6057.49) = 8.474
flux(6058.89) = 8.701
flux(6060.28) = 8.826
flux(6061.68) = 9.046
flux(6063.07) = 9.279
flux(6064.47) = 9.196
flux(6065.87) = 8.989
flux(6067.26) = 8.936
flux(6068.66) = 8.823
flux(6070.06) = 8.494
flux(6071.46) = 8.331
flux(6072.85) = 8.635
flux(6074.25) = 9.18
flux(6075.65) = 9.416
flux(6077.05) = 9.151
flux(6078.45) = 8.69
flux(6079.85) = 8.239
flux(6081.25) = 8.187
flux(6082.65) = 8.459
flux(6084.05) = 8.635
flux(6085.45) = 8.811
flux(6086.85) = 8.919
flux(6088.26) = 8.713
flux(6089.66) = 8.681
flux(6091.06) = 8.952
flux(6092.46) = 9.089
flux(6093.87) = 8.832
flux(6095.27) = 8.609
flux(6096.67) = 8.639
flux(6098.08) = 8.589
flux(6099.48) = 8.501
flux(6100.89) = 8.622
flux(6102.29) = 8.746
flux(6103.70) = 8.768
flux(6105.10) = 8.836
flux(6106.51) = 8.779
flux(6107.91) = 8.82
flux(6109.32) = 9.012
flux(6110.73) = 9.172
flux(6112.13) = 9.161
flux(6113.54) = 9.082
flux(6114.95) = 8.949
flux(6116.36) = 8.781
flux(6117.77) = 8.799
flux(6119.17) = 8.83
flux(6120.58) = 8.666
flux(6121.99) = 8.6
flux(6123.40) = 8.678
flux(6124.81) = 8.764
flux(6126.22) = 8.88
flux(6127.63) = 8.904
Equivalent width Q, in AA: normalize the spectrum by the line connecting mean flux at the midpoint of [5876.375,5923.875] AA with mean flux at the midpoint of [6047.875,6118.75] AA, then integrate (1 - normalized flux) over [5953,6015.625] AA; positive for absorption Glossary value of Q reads -2.3 AA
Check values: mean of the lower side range 8.06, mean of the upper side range 8.84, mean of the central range 8.72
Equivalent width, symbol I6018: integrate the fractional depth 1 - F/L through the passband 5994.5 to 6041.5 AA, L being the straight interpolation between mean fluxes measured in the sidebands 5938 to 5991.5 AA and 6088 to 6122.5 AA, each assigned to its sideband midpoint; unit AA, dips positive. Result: 1.3 AA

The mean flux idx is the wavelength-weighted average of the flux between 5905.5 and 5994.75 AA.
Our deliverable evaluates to 8.65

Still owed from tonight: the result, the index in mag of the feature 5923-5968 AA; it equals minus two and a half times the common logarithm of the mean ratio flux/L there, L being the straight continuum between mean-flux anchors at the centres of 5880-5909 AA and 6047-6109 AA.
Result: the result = -0.08 mag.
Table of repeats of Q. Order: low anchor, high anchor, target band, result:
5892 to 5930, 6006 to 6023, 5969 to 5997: -1.5 AA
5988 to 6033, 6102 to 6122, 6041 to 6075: -0.8 AA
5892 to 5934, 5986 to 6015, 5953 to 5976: -1.0 AA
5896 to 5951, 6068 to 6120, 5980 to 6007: 0.0 AA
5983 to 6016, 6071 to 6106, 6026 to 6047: -0.7 AA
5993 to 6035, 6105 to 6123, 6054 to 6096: -0.2 AA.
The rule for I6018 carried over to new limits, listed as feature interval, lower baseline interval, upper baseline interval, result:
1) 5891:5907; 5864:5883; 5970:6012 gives 1.2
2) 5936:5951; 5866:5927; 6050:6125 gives -0.7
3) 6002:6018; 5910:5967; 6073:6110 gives 0.1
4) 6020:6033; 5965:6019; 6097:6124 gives 0.2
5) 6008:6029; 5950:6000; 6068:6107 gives 0.6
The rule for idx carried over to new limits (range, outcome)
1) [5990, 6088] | 8.7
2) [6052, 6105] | 8.77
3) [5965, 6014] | 8.67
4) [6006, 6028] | 8.49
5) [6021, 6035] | 8.69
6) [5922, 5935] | 8.65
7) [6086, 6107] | 8.75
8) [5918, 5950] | 8.66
